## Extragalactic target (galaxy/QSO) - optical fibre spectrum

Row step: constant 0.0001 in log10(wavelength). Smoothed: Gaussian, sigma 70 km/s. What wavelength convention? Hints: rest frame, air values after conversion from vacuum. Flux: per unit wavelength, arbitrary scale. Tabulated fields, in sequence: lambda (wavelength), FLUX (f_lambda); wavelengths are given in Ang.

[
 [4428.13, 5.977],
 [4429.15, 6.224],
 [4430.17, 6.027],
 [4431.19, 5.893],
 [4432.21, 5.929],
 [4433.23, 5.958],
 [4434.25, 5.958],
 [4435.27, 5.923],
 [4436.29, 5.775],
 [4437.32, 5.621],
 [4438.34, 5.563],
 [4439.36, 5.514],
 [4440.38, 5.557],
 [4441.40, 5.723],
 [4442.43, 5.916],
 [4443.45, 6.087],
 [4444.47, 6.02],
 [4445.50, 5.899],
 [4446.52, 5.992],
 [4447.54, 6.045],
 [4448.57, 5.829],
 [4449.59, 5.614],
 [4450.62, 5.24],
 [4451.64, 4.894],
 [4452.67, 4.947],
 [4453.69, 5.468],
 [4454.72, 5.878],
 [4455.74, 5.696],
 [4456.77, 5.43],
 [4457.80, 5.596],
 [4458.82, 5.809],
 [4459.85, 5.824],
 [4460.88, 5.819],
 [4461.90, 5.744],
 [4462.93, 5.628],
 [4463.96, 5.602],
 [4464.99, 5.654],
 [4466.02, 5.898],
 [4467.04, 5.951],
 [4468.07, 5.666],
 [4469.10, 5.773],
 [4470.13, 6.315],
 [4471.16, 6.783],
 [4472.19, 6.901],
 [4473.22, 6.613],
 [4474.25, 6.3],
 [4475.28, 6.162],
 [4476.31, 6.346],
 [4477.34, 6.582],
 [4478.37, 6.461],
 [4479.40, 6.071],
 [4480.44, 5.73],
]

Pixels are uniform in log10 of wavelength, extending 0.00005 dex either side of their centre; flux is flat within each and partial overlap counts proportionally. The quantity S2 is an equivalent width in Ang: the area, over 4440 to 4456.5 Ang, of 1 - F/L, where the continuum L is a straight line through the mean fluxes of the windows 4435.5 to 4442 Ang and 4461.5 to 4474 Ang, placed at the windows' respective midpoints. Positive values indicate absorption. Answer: 0.3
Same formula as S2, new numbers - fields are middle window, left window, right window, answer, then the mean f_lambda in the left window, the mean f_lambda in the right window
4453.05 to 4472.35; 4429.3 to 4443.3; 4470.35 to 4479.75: 1.3 Ang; 5.82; 6.47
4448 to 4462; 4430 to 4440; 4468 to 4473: 1.3 Ang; 5.81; 6.36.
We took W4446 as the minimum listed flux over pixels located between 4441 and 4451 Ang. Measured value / 5.24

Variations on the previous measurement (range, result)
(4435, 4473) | 4.894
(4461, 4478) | 5.602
